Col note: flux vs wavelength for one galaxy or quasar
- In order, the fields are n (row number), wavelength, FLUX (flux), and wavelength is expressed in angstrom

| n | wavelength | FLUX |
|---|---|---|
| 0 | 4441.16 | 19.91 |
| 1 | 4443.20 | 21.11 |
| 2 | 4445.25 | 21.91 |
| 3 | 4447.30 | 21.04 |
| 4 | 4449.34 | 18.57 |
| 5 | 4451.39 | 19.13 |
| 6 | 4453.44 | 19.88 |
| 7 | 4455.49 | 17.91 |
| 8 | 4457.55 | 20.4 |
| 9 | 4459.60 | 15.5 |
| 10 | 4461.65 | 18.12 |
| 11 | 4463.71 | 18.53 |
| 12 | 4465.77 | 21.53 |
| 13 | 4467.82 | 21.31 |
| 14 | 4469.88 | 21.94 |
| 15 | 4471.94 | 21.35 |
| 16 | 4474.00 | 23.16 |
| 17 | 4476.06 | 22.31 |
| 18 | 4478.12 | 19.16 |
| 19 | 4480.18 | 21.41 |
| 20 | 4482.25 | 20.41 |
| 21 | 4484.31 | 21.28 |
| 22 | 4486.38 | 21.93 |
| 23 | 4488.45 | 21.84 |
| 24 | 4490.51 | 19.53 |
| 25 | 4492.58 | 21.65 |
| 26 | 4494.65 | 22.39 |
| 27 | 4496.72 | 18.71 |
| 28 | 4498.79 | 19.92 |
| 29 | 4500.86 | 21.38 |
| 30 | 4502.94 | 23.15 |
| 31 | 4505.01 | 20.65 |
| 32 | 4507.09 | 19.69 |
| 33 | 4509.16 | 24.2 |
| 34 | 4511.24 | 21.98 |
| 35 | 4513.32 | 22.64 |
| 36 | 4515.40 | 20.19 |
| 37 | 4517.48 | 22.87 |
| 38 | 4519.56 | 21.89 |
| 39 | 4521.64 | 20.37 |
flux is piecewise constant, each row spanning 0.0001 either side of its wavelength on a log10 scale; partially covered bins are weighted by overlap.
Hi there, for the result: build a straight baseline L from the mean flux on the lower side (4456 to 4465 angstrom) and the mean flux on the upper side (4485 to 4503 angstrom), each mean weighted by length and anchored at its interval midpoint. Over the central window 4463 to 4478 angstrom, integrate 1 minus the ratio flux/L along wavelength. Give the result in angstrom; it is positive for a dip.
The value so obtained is -1.8 angstrom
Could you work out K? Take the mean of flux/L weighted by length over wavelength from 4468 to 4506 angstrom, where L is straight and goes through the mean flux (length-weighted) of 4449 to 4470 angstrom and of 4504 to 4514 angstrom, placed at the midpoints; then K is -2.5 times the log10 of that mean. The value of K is -0.03 mag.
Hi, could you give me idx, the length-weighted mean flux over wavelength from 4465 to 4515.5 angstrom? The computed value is 21.4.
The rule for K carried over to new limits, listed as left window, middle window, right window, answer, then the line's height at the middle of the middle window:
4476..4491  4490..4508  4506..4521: 0.03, 21.4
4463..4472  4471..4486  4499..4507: -0.01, 21.1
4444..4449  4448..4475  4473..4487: 0.07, 21.2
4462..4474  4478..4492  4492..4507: 0.00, 21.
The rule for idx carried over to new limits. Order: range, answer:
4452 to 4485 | 20.2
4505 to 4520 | 21.8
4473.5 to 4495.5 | 21.3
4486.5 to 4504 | 21.1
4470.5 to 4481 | 21.5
